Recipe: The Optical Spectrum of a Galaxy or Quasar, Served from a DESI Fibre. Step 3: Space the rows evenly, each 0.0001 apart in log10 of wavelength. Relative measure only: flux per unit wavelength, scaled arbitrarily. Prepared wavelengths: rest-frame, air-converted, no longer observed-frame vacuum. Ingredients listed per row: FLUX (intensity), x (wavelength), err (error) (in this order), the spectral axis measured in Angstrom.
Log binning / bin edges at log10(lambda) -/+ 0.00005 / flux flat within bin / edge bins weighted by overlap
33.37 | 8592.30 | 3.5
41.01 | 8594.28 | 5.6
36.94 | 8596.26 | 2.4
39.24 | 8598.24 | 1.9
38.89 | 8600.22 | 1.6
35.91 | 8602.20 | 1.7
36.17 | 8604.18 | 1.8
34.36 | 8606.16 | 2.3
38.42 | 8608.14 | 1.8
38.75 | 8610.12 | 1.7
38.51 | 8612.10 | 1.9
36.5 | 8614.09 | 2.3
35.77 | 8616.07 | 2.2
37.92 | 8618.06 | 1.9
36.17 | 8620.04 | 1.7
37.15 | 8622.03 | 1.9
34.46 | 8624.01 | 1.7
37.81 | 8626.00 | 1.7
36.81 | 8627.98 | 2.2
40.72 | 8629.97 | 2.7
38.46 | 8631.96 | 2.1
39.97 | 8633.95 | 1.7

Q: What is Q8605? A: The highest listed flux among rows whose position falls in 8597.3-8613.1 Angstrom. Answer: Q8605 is 39.24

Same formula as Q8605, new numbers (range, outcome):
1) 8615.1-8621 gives 37.92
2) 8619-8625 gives 37.15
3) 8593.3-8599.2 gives 41.01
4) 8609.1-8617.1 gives 38.75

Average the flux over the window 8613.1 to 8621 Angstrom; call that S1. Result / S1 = 36.6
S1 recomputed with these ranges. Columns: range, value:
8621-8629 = 36.6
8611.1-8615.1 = 37.5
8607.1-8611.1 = 38.6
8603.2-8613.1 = 37.2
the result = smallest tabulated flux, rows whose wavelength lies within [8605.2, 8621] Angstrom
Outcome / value 34.36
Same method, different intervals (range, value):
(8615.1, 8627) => 34.46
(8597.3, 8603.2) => 35.91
